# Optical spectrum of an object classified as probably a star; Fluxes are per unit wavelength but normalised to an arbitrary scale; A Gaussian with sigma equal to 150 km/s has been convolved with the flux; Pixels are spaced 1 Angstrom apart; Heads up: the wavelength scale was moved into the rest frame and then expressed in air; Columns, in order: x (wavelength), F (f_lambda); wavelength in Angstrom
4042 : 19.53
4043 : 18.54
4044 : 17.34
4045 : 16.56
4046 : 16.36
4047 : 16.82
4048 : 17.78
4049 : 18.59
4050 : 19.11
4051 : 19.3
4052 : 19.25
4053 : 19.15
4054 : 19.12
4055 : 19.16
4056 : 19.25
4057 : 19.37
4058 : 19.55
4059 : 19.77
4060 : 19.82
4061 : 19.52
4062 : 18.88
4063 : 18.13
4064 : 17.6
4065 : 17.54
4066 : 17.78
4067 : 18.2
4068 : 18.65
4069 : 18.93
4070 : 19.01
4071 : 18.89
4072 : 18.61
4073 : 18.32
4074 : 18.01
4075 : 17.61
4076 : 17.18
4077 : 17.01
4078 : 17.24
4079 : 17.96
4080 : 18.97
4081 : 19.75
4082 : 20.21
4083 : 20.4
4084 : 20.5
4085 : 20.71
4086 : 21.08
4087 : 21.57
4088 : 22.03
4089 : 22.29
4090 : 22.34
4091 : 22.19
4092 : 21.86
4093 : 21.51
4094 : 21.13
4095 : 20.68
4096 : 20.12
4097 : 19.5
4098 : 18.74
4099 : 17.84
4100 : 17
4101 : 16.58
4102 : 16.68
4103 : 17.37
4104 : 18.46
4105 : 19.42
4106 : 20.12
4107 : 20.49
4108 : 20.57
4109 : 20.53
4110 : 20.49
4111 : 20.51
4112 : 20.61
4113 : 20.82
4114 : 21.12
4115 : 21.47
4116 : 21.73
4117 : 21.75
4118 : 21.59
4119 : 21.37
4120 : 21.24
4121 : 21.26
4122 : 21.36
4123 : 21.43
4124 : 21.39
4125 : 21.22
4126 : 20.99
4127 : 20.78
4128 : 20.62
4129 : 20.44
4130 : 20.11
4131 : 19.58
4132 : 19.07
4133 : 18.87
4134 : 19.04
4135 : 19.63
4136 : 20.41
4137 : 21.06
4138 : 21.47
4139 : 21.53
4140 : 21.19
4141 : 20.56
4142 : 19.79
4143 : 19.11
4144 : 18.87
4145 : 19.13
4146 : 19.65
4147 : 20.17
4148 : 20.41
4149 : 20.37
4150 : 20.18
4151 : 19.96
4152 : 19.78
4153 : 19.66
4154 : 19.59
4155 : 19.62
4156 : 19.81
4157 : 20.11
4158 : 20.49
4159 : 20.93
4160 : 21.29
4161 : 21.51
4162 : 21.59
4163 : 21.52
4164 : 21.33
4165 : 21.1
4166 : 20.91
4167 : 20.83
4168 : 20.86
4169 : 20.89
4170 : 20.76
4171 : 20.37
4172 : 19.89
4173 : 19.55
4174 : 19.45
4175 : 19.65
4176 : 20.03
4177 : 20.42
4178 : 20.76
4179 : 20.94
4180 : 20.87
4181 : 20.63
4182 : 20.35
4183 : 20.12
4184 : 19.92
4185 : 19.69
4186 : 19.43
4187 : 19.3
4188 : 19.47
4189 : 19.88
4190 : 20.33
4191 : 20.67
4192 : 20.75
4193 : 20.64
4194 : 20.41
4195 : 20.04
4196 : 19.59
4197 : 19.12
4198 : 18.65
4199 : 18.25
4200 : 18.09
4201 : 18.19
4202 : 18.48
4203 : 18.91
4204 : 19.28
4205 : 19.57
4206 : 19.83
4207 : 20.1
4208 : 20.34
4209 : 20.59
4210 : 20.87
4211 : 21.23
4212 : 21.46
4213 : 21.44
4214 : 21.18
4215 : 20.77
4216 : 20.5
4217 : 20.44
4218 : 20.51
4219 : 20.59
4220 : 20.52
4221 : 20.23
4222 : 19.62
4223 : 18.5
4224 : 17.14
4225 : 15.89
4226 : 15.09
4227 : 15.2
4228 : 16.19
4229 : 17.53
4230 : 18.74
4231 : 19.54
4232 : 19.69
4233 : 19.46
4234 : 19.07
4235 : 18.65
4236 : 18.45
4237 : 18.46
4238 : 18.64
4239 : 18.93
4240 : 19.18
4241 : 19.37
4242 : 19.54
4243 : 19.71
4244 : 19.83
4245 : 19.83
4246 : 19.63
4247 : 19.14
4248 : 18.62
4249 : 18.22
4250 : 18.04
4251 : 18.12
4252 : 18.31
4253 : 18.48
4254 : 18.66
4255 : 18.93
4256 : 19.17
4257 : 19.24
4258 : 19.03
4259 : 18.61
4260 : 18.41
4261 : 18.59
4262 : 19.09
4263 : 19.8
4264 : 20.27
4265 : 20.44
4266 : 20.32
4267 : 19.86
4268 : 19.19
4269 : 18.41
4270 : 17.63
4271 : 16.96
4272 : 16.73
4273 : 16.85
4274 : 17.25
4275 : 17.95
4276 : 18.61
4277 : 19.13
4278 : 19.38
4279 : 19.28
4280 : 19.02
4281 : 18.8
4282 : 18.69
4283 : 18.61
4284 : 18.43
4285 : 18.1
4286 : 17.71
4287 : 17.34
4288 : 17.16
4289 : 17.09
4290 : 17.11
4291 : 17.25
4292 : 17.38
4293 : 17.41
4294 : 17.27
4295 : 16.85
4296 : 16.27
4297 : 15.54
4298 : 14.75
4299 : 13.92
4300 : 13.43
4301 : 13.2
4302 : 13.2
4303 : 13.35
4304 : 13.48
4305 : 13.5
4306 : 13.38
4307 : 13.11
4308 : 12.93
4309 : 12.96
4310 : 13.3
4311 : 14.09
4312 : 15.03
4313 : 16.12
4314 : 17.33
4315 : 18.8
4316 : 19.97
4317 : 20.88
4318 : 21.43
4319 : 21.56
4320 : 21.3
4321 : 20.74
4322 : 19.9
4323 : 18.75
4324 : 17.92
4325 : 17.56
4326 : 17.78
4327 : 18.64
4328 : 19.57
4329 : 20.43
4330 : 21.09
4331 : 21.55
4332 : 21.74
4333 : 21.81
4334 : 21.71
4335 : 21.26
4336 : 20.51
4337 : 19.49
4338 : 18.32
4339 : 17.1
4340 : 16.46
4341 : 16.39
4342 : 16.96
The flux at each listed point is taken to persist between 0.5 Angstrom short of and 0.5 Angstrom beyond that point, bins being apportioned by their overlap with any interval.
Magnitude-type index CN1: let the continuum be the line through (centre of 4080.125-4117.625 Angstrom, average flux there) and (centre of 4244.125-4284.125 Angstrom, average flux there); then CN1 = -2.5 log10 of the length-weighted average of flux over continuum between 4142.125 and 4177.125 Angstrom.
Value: -0.031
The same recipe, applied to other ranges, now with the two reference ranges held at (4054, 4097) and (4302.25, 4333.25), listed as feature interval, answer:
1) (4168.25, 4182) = -0.09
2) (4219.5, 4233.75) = 0.01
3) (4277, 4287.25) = -0.04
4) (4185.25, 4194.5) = -0.08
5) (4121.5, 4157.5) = -0.06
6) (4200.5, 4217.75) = -0.10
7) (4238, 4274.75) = -0.04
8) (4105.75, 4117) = -0.09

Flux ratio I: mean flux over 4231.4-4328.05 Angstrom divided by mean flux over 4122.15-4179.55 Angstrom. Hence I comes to 0.88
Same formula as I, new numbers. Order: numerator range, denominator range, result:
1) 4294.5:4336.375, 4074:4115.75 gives 0.88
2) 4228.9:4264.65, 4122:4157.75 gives 0.94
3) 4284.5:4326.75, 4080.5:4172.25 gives 0.81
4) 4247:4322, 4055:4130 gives 0.89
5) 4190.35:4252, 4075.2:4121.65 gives 0.96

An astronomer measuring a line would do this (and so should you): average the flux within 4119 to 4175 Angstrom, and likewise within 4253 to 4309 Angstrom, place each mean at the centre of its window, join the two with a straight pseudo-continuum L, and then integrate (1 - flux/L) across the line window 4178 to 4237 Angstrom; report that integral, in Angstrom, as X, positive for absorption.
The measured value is -1.5 Angstrom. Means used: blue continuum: 20.4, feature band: 19.5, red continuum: 17.3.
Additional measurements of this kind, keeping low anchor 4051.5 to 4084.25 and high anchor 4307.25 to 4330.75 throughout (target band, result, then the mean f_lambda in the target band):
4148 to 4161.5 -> -1.2 Angstrom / 20.3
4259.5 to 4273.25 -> -0.4 Angstrom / 18.8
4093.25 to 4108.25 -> -0.3 Angstrom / 19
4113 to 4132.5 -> -2.5 Angstrom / 21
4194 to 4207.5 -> -0.5 Angstrom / 19.1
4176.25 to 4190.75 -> -1.3 Angstrom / 20.2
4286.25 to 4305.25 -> 2.7 Angstrom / 15.6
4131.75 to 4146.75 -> -1.1 Angstrom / 20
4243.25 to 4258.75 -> -0.5 Angstrom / 18.9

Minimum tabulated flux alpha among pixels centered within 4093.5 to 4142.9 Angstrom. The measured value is 16.58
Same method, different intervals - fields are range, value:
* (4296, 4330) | 12.93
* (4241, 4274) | 16.73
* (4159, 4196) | 19.3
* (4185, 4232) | 15.09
